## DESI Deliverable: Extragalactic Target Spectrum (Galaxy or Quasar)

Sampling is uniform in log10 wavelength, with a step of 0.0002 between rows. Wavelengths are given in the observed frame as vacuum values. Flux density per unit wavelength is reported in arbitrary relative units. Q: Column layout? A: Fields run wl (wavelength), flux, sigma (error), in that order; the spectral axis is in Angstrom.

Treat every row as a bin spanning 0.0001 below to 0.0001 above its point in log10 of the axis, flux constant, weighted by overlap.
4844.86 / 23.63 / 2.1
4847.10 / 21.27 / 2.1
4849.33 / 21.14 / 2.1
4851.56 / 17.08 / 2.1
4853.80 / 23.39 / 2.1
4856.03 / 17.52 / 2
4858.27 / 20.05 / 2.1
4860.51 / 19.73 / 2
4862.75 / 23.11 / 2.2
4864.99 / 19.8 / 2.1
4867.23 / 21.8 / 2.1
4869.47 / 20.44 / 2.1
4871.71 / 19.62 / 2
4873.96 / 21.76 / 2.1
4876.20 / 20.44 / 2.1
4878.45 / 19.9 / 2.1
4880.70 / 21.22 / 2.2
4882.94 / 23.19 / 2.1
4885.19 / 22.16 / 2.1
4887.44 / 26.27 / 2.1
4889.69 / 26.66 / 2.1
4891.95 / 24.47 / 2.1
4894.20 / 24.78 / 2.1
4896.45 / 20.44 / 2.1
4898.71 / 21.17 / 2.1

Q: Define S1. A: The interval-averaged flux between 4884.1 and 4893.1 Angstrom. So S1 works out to 24.9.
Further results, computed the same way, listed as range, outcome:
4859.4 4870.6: 21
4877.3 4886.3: 21.6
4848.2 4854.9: 20.5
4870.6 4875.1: 20.7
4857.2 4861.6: 19.9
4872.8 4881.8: 20.8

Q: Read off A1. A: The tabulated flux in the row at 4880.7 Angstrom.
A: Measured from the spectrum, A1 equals 21.22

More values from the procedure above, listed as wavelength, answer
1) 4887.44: 26.27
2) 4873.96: 21.76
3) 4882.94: 23.19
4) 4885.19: 22.16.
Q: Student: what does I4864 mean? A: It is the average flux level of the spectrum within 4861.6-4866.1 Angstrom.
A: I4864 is 21.4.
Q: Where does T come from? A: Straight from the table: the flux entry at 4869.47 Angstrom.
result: 20.44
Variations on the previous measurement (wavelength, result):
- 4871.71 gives 19.62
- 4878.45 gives 19.9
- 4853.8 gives 23.39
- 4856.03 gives 17.52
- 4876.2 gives 20.44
